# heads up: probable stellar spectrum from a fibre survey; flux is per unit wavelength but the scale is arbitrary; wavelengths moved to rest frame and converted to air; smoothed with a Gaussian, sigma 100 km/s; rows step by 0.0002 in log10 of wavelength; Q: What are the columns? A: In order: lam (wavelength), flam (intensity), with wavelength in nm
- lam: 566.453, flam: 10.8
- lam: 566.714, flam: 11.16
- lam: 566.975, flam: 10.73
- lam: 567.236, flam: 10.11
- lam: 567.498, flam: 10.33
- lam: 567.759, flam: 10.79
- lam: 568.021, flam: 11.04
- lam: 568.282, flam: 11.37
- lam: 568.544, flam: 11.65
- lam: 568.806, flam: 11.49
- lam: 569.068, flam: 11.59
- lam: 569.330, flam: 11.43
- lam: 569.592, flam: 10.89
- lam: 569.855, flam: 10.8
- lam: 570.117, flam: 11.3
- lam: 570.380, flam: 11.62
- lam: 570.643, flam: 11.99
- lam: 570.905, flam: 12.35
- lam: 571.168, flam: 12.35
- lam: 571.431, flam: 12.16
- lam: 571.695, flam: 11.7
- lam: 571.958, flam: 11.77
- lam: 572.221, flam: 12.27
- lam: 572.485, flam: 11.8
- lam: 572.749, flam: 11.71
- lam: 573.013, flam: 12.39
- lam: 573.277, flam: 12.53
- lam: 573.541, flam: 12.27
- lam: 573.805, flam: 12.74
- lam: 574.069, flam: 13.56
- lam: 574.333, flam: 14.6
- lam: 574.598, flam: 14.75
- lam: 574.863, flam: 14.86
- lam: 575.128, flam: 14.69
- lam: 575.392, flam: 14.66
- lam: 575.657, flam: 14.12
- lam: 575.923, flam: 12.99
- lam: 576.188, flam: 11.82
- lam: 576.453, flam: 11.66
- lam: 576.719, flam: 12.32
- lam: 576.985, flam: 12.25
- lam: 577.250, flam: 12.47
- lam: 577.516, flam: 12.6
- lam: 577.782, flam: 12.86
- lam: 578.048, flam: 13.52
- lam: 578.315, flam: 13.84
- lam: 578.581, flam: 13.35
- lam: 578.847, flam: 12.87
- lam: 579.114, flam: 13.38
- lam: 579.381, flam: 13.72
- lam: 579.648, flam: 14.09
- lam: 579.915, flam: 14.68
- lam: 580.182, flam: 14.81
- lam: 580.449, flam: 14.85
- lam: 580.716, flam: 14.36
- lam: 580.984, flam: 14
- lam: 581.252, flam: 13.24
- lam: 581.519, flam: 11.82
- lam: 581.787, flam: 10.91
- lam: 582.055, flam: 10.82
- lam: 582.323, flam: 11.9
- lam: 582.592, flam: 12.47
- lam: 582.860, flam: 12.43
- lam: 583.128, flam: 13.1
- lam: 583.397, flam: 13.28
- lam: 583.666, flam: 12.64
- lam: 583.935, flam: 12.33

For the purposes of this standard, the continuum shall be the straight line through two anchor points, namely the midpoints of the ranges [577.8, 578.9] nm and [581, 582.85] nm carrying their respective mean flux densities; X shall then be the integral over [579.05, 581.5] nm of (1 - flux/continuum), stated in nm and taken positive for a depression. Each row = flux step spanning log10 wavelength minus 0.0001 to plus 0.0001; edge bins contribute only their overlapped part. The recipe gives -0.268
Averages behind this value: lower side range 13.4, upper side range 12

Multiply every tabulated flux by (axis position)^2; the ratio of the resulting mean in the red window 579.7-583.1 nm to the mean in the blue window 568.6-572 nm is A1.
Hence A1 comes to 1.2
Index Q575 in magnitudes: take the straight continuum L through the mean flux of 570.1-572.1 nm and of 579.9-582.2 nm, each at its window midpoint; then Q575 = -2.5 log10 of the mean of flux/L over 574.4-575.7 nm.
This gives -0.18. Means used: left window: 11.9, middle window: 14.6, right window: 13.2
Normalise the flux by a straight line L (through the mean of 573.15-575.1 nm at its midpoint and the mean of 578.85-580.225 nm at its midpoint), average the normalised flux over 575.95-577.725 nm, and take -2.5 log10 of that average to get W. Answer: 0.13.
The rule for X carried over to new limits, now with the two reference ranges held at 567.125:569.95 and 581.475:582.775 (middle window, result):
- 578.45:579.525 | -0.17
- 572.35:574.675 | -0.34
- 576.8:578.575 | -0.24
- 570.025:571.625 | -0.12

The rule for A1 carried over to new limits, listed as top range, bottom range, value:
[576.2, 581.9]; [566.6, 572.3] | 1.20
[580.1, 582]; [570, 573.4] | 1.14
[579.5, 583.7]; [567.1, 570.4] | 1.23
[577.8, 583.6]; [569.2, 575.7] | 1.08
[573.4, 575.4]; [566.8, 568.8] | 1.31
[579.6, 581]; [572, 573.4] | 1.23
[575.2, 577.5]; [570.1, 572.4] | 1.09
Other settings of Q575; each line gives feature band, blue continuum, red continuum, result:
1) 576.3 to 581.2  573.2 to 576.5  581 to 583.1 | -0.06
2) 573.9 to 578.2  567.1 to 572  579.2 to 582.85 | -0.08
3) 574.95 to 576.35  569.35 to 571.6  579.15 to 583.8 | -0.11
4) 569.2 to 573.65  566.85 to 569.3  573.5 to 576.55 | 0.04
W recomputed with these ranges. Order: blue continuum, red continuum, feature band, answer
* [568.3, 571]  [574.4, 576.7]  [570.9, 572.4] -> 0.014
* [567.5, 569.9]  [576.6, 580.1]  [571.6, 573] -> 0.006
